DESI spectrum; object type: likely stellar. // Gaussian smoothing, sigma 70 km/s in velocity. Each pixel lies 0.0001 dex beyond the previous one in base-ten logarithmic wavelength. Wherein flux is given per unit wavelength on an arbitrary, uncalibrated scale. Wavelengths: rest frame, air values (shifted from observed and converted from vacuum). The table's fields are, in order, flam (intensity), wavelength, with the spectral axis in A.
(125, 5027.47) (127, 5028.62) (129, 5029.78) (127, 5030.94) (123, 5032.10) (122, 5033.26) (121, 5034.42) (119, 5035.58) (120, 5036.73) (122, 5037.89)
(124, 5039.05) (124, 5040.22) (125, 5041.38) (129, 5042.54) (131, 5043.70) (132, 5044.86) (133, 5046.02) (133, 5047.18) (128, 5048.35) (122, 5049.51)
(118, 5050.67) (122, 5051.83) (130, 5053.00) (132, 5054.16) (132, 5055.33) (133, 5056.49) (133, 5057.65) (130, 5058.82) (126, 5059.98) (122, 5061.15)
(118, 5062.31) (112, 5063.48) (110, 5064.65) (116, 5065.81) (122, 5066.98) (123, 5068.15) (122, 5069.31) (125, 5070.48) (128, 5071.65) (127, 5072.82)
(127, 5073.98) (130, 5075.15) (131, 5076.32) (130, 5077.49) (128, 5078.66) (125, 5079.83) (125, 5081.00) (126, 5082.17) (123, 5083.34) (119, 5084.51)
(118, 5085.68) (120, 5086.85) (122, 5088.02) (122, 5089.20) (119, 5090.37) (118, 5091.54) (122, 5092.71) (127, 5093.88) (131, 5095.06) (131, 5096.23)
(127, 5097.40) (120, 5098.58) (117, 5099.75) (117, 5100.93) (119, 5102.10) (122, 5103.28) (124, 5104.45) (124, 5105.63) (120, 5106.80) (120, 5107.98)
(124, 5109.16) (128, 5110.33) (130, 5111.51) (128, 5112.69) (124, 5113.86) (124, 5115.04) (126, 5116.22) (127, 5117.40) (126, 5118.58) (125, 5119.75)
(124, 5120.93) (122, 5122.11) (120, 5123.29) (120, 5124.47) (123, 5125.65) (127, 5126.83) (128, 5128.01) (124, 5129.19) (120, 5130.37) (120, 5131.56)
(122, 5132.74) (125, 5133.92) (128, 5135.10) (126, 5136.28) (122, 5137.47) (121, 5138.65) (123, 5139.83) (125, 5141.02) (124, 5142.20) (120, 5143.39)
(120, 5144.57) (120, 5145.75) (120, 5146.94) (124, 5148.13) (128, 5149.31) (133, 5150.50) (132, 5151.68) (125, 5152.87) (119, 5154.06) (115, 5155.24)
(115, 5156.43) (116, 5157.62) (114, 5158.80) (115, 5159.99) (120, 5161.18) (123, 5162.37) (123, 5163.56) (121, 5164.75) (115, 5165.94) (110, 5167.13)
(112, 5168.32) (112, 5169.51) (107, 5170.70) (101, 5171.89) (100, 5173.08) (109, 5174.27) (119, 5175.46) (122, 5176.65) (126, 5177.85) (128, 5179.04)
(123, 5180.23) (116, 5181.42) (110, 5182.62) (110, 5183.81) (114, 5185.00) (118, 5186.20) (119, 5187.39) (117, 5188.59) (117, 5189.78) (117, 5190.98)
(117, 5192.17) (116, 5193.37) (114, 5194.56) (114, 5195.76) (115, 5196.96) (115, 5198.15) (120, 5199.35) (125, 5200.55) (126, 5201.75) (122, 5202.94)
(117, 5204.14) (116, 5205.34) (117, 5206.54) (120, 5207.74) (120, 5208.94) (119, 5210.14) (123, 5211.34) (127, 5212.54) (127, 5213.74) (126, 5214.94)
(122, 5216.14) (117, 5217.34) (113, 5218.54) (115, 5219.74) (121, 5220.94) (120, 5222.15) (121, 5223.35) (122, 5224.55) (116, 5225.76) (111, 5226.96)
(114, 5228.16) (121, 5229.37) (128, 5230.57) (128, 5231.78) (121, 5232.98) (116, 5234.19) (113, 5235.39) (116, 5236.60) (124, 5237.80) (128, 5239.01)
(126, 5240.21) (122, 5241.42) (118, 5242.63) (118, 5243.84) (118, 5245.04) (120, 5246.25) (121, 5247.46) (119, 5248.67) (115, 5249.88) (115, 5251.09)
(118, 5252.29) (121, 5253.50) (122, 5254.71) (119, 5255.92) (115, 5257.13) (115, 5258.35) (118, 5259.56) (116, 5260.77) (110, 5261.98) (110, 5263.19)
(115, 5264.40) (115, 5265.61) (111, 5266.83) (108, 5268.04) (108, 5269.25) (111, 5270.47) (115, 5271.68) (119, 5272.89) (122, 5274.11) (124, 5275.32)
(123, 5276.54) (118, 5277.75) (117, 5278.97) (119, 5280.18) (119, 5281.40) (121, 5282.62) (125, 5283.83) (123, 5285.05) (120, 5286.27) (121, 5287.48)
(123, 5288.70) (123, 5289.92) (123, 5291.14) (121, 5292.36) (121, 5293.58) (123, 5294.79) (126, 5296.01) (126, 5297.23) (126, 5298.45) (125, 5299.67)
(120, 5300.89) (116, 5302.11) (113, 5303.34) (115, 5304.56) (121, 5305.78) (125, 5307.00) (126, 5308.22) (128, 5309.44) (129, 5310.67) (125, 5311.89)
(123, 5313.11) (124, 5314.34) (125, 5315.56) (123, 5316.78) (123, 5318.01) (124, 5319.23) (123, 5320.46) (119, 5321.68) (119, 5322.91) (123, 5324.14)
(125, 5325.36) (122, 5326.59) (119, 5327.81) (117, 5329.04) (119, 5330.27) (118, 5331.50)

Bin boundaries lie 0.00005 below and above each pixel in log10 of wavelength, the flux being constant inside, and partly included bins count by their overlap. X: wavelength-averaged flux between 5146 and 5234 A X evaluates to 118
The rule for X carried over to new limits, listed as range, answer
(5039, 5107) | 125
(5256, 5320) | 120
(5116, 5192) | 120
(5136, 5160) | 122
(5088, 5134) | 123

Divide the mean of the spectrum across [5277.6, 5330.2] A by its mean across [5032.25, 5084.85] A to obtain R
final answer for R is 1.0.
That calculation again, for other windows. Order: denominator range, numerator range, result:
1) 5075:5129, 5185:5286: 0.96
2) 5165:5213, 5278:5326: 1.05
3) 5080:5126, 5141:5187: 0.96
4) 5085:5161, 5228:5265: 0.97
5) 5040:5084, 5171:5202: 0.92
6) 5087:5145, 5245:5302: 0.96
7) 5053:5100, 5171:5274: 0.95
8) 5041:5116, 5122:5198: 0.96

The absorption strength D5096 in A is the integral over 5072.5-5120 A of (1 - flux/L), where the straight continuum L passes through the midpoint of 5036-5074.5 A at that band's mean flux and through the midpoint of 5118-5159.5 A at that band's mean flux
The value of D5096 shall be -0.1 A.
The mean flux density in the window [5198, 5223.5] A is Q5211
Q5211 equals 120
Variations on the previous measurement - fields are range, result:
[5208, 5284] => 119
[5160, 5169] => 117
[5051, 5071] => 124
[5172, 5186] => 116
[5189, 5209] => 118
